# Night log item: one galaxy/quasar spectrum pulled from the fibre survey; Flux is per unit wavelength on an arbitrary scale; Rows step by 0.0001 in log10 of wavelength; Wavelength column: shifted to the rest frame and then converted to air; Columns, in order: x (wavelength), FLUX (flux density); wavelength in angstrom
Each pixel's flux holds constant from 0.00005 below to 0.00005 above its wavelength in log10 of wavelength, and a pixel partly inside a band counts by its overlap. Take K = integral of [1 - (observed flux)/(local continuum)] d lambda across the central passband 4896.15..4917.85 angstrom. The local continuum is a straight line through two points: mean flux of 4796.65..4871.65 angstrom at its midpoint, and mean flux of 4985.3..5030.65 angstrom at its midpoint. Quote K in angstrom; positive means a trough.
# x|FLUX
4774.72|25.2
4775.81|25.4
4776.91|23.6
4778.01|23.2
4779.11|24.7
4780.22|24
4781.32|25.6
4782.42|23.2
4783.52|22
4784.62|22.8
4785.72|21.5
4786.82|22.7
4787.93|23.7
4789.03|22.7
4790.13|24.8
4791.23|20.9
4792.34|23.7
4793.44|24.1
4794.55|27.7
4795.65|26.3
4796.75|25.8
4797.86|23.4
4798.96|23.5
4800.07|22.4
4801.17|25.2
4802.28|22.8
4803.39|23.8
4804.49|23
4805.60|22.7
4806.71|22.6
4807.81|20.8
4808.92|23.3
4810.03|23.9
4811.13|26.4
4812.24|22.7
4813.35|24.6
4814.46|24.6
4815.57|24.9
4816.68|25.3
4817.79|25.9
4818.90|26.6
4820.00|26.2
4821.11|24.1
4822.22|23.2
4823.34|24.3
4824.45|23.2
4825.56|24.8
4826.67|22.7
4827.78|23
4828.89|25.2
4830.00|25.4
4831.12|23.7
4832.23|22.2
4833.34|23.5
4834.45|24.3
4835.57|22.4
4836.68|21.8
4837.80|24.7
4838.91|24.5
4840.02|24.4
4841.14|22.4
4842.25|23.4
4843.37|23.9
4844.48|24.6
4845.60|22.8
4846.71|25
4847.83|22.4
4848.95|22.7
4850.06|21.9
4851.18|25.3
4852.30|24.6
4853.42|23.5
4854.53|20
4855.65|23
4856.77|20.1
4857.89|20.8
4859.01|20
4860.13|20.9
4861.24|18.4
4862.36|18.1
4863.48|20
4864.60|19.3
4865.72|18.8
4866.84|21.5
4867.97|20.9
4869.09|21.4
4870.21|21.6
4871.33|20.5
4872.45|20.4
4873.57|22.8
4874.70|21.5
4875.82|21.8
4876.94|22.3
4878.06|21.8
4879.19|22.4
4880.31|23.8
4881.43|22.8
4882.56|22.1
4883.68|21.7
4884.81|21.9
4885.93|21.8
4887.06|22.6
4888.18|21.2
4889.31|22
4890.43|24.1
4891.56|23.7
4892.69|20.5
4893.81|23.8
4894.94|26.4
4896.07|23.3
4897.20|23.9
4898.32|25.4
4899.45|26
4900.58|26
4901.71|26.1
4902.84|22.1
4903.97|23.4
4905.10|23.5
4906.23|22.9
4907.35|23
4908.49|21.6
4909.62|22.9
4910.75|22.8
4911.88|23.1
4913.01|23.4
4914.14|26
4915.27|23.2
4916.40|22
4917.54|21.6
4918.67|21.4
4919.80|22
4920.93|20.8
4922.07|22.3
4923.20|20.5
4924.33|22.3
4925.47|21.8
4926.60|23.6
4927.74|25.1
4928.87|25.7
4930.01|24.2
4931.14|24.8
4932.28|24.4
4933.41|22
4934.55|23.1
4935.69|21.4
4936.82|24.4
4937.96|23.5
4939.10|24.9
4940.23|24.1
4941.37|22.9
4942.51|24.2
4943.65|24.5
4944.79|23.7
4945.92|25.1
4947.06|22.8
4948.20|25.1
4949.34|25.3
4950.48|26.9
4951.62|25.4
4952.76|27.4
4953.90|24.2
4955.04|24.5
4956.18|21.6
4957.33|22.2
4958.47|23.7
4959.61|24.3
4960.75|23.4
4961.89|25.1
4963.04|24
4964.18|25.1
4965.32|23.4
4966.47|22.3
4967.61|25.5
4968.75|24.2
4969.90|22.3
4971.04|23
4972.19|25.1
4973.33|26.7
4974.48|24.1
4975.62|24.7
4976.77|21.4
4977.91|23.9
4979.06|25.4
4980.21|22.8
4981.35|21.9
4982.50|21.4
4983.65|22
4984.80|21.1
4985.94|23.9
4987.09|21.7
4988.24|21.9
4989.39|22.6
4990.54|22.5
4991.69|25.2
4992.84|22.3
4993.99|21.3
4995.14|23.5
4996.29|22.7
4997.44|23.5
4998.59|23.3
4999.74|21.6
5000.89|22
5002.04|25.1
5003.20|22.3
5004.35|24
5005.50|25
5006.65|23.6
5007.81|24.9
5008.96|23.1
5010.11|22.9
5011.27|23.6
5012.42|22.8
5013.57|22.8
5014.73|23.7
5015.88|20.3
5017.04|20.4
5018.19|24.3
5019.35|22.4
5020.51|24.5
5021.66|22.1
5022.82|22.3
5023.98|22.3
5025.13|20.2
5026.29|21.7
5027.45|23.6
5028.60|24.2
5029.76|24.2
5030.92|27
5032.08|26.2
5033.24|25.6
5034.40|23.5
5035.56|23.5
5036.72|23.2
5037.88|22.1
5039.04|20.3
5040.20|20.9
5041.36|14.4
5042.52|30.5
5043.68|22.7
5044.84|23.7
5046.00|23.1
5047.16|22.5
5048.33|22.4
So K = -0.6 angstrom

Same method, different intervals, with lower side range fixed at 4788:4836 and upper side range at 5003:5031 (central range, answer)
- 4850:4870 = 2.3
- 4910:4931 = 0.5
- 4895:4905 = -0.4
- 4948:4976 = -1.2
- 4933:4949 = -0.2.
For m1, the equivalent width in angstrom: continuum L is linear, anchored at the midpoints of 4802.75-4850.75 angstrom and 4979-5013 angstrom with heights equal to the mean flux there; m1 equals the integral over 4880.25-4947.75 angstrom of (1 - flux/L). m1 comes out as 0.3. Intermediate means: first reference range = 23.8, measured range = 23.3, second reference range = 23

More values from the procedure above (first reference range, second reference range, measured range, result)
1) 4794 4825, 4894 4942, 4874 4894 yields 1.2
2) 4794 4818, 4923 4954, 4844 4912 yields 4.9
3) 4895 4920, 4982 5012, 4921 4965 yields -1.1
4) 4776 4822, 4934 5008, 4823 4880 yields 3.6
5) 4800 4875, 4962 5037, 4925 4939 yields -0.4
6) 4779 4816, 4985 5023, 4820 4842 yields -0.1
